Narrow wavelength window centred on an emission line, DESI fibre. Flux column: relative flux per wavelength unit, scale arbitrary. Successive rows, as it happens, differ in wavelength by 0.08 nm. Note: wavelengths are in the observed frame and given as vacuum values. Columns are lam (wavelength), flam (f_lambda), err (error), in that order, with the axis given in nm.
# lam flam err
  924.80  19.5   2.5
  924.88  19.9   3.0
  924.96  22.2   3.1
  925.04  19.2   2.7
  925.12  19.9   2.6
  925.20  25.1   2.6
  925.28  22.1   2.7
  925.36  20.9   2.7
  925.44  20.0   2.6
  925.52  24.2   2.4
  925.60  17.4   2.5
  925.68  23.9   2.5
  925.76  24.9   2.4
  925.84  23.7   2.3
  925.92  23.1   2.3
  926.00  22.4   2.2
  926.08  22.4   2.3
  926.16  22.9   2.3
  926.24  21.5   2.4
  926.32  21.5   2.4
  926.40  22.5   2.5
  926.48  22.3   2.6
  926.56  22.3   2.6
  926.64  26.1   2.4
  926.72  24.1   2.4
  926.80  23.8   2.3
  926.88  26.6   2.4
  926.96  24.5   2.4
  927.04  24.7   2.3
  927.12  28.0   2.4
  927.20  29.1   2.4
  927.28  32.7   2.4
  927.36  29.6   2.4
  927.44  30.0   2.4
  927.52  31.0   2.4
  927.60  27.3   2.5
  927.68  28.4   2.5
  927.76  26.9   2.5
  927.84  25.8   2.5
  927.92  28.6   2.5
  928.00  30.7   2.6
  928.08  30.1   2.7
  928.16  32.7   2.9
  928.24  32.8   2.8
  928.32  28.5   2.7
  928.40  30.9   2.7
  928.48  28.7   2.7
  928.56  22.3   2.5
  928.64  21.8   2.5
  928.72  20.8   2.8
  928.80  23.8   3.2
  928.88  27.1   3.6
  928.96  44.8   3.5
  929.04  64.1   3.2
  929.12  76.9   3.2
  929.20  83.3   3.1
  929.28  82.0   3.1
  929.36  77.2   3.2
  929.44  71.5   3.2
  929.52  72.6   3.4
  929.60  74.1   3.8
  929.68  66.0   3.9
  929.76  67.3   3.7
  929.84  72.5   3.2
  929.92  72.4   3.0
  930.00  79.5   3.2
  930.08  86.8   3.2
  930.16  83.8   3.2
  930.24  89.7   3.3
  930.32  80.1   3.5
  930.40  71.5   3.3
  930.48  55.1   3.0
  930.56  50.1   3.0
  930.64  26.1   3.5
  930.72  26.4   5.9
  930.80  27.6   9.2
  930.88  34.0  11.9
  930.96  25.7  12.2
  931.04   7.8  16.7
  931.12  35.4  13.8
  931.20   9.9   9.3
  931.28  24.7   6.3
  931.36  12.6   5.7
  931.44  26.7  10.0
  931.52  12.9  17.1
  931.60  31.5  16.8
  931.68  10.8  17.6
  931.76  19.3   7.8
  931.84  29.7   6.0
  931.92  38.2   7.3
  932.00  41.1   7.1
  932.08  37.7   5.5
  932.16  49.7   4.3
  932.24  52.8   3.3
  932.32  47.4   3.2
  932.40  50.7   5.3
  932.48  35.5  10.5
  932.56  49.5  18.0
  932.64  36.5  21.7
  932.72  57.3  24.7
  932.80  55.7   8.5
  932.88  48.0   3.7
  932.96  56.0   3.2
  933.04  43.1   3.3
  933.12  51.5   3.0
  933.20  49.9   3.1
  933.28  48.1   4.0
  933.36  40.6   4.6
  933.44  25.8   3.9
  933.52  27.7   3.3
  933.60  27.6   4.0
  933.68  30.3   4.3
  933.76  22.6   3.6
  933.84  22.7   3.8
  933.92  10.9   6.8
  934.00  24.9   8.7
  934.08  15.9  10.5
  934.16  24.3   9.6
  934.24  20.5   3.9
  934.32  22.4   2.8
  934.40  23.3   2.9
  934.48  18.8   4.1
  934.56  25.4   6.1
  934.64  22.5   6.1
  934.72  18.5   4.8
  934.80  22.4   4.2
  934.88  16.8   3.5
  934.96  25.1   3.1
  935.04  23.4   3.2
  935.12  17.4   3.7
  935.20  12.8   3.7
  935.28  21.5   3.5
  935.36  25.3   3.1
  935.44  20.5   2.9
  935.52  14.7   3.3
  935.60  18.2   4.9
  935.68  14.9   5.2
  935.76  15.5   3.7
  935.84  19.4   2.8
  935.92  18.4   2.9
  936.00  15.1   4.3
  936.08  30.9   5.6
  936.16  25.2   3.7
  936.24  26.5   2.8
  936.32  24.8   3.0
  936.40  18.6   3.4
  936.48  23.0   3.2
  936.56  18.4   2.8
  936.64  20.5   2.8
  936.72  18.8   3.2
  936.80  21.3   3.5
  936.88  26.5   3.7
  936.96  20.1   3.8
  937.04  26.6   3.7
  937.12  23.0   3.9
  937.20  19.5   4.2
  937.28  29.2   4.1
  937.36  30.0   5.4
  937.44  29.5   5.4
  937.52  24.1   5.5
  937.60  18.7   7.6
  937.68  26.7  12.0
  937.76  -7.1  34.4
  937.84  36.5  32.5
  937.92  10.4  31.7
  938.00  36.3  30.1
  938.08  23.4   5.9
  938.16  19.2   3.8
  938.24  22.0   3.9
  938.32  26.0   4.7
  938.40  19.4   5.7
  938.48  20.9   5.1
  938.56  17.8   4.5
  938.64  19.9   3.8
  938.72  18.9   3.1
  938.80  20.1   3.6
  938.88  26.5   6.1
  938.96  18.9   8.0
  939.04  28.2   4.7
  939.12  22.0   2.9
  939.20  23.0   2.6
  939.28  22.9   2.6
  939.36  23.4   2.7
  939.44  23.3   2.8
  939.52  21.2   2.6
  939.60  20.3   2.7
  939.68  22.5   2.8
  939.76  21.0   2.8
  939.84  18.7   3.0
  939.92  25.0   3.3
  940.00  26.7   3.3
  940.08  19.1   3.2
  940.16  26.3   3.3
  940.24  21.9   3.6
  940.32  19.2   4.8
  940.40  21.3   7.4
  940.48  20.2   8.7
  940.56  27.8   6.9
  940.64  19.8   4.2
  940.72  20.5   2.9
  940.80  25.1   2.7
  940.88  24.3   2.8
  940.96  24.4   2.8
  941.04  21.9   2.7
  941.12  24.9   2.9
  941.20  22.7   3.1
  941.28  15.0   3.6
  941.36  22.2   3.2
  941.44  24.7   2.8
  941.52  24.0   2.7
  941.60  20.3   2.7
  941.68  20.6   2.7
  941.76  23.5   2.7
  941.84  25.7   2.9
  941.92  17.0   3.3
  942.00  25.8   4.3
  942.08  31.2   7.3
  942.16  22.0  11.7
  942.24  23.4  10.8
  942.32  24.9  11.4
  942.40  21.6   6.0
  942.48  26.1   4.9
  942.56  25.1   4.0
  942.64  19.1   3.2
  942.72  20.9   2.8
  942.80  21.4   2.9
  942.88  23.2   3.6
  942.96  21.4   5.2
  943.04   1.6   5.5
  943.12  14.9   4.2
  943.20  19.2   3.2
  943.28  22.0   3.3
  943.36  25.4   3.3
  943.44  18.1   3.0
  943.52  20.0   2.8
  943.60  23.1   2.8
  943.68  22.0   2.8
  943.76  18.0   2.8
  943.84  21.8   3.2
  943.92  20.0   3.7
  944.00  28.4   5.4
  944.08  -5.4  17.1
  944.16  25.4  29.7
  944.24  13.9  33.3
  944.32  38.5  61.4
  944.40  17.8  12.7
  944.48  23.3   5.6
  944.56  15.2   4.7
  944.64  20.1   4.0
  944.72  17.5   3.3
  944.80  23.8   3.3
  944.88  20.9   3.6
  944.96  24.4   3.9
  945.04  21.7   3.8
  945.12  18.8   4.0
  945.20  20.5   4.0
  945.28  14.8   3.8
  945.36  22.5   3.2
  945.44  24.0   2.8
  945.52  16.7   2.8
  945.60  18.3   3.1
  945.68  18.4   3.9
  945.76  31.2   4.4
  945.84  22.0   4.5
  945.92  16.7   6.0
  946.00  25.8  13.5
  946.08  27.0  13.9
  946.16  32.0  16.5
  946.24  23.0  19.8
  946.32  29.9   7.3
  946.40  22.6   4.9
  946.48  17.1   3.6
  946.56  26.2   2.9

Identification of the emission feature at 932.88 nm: [N II] 6583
